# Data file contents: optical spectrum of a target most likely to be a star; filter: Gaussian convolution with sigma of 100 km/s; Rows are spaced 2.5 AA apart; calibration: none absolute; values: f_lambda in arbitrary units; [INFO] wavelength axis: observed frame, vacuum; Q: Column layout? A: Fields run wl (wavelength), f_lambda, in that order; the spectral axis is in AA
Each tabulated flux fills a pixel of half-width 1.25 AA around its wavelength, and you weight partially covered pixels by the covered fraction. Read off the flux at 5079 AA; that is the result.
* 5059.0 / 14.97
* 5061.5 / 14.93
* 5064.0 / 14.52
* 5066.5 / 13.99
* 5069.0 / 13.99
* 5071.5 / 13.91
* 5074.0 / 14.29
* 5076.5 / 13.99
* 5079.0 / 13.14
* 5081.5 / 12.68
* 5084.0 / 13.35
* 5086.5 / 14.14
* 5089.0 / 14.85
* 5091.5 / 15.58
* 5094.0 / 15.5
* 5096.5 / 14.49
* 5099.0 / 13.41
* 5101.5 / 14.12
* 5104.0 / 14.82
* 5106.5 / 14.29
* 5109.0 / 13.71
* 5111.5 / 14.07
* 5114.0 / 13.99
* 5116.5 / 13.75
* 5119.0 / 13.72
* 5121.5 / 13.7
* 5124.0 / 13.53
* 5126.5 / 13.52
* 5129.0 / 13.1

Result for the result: 13.14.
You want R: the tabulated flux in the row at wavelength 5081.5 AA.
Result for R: 12.68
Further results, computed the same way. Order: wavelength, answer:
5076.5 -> 13.99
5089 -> 14.85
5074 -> 14.29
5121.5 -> 13.7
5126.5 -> 13.52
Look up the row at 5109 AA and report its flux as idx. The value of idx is 13.71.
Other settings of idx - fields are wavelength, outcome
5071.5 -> 13.91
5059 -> 14.97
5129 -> 13.1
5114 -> 13.99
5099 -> 13.41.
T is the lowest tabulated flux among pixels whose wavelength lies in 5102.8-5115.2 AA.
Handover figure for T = 13.71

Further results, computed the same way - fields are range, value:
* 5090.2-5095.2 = 15.5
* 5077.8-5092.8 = 12.68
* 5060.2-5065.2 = 14.52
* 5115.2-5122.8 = 13.7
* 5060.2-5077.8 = 13.91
